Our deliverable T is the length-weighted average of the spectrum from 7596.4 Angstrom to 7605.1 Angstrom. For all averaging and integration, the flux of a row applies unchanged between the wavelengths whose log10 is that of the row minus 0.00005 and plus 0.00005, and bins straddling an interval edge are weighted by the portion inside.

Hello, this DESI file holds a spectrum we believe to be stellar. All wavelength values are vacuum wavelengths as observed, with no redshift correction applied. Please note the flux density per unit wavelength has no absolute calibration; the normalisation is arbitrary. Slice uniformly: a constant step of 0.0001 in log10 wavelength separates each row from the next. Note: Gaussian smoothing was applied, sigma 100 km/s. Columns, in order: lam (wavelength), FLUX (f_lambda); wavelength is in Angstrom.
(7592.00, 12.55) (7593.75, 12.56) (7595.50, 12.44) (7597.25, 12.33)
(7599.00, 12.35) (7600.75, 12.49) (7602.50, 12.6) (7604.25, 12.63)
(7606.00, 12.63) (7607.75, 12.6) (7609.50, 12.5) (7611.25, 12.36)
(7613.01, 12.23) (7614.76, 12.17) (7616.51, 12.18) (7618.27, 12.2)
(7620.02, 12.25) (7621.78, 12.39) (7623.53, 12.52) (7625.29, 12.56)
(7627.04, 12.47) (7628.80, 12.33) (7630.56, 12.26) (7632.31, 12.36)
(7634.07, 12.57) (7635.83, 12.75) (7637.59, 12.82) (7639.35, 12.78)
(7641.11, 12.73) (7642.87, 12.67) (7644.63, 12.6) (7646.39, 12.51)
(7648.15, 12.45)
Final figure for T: 12.5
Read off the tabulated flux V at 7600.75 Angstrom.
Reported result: 12.49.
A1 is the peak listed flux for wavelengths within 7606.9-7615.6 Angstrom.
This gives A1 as 12.6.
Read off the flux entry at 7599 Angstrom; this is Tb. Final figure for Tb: 12.35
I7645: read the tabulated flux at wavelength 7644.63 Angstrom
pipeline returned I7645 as 12.6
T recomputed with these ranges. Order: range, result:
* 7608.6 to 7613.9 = 12.4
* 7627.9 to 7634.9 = 12.4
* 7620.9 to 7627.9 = 12.5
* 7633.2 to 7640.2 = 12.7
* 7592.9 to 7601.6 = 12.4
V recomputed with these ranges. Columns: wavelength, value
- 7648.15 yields 12.45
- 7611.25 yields 12.36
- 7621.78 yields 12.39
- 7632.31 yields 12.36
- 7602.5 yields 12.6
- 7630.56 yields 12.26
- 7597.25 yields 12.33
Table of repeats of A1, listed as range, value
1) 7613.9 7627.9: 12.56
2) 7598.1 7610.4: 12.63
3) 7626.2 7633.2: 12.47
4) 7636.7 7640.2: 12.82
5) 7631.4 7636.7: 12.75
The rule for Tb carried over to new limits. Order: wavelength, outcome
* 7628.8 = 12.33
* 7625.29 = 12.56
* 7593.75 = 12.56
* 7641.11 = 12.73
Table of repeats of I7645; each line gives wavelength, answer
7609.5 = 12.5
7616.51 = 12.18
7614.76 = 12.17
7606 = 12.63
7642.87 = 12.67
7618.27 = 12.2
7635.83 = 12.75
